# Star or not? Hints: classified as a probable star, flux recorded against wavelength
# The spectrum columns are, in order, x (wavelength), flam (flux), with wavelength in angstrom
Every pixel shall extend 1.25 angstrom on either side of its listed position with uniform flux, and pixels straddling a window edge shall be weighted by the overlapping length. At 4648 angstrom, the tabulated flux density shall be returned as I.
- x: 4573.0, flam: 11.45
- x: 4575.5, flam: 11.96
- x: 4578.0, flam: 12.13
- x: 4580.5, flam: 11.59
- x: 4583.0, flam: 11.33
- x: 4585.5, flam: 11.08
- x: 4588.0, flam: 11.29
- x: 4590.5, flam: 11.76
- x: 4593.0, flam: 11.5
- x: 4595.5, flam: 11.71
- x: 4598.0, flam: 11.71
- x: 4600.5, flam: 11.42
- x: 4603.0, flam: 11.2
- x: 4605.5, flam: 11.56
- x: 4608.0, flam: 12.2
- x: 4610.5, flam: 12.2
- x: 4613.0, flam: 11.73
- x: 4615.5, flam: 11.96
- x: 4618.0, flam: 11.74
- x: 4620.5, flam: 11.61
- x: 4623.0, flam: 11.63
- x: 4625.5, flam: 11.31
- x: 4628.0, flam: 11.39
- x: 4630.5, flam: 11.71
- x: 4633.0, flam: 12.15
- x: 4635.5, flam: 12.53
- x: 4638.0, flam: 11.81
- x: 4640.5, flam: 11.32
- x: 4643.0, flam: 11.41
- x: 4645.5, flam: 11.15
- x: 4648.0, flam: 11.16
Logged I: 11.16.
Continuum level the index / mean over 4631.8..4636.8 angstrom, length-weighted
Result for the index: 12.3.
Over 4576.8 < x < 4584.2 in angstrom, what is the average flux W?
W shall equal 11.7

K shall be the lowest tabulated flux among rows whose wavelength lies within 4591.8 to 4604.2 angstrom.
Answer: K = 11.2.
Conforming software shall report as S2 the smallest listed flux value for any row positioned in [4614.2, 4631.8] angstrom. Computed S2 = 11.31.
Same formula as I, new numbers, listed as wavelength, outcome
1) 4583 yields 11.33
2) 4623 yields 11.63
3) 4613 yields 11.73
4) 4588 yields 11.29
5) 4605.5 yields 11.56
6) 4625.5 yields 11.31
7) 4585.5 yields 11.08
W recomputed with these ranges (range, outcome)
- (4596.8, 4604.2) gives 11.4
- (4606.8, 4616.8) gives 12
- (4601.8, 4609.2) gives 11.7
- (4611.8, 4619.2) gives 11.8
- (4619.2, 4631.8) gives 11.5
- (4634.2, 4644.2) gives 11.8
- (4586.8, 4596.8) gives 11.6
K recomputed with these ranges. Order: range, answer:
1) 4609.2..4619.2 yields 11.73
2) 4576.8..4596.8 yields 11.08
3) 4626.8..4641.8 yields 11.32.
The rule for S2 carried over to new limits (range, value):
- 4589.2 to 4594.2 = 11.5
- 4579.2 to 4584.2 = 11.33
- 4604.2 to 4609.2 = 11.56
